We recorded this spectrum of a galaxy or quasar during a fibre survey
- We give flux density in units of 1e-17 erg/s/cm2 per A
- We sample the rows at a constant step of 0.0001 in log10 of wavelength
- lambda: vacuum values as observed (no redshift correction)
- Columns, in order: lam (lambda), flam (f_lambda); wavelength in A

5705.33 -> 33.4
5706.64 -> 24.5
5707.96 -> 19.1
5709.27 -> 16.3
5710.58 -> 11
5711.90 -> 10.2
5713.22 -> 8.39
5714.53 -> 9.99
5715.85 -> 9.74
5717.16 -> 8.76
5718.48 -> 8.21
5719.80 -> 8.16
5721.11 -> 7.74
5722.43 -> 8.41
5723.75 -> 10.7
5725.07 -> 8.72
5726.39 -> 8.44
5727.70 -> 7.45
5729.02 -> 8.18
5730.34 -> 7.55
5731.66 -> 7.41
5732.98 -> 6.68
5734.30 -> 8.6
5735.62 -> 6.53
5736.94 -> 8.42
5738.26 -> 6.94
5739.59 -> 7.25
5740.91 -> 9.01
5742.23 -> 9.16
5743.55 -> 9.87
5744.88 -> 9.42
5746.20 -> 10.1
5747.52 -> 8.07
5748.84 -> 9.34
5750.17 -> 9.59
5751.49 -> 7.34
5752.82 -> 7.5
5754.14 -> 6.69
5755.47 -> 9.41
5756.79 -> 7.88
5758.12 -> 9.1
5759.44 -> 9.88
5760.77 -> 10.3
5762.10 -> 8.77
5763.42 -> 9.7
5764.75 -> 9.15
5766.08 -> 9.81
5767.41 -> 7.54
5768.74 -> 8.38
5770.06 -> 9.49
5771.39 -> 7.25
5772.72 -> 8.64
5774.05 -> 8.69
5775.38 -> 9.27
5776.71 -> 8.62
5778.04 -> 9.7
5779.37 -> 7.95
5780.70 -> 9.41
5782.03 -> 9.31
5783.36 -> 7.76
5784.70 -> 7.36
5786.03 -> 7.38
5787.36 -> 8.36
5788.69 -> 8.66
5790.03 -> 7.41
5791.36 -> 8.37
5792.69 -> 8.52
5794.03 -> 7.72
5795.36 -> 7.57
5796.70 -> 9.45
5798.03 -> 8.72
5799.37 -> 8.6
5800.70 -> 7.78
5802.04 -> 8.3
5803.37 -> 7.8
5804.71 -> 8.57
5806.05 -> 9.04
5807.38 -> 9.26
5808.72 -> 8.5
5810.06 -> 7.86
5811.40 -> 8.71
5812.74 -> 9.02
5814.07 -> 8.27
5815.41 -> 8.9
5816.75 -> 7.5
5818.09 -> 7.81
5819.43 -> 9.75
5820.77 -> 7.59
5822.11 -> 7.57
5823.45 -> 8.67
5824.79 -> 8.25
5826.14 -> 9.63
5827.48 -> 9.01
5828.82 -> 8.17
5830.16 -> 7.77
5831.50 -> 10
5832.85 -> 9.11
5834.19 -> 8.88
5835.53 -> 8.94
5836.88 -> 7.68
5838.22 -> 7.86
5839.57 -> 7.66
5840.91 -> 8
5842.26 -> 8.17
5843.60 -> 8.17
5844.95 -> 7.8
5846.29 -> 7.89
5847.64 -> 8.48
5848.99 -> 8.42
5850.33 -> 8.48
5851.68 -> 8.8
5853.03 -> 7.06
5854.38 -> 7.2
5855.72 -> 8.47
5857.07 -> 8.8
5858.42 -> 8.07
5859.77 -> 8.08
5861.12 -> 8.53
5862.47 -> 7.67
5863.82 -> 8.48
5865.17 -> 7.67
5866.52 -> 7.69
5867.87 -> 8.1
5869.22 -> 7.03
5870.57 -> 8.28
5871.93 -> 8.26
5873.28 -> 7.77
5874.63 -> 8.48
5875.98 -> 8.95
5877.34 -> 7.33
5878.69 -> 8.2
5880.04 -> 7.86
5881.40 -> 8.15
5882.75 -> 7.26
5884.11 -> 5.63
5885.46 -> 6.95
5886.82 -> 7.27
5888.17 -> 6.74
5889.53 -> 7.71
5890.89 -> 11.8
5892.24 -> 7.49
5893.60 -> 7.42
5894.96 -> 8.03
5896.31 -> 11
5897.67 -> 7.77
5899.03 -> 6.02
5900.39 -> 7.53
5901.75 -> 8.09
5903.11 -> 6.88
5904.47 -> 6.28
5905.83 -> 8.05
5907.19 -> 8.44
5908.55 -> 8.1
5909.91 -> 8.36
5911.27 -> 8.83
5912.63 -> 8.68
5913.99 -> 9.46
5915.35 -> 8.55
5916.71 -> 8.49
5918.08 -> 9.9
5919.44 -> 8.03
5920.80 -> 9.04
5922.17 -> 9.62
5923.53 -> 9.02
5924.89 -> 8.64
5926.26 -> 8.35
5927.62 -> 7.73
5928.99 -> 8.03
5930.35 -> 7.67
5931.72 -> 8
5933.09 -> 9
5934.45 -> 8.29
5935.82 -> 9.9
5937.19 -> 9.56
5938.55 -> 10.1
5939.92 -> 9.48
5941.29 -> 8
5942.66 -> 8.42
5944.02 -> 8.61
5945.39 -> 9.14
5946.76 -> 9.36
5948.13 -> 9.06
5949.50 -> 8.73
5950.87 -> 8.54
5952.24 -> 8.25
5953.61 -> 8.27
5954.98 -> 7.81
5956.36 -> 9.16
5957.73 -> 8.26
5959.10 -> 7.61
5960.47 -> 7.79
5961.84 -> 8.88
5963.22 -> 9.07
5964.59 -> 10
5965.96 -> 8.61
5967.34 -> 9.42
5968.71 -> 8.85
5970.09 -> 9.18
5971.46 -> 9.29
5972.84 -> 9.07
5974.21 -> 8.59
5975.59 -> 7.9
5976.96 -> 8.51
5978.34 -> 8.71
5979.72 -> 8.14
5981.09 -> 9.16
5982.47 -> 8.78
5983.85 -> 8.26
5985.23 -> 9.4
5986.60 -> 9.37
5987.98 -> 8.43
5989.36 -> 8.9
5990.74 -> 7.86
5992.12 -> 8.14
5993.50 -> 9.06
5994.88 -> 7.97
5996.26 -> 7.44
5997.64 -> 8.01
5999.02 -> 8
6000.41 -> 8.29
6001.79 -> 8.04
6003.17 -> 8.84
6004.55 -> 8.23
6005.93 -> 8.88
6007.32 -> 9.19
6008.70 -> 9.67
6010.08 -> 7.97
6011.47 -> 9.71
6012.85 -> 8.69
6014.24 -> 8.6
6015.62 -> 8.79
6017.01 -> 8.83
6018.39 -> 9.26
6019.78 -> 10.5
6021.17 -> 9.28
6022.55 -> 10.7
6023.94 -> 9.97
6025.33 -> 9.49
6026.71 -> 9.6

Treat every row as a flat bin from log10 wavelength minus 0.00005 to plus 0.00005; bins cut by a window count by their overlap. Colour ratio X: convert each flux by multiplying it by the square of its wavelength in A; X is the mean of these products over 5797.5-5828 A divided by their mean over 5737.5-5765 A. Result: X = 0.99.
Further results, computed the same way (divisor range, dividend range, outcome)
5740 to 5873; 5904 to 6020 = 1.08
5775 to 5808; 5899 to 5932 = 1.02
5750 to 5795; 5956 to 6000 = 1.08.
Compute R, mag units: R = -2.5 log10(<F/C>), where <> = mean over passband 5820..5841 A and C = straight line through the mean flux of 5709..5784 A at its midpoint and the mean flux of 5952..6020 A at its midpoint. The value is 0.04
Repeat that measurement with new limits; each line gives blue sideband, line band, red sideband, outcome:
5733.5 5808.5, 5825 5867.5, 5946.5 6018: 0.04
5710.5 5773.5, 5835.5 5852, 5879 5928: 0.02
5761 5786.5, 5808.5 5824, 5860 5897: 0.01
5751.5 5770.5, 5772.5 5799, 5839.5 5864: 0.02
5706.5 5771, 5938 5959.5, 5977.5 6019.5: 0.01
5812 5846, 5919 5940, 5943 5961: -0.03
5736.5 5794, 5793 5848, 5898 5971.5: 0.02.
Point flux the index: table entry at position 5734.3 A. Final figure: 8.6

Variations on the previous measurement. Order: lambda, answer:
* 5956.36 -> 9.16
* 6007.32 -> 9.19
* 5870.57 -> 8.28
